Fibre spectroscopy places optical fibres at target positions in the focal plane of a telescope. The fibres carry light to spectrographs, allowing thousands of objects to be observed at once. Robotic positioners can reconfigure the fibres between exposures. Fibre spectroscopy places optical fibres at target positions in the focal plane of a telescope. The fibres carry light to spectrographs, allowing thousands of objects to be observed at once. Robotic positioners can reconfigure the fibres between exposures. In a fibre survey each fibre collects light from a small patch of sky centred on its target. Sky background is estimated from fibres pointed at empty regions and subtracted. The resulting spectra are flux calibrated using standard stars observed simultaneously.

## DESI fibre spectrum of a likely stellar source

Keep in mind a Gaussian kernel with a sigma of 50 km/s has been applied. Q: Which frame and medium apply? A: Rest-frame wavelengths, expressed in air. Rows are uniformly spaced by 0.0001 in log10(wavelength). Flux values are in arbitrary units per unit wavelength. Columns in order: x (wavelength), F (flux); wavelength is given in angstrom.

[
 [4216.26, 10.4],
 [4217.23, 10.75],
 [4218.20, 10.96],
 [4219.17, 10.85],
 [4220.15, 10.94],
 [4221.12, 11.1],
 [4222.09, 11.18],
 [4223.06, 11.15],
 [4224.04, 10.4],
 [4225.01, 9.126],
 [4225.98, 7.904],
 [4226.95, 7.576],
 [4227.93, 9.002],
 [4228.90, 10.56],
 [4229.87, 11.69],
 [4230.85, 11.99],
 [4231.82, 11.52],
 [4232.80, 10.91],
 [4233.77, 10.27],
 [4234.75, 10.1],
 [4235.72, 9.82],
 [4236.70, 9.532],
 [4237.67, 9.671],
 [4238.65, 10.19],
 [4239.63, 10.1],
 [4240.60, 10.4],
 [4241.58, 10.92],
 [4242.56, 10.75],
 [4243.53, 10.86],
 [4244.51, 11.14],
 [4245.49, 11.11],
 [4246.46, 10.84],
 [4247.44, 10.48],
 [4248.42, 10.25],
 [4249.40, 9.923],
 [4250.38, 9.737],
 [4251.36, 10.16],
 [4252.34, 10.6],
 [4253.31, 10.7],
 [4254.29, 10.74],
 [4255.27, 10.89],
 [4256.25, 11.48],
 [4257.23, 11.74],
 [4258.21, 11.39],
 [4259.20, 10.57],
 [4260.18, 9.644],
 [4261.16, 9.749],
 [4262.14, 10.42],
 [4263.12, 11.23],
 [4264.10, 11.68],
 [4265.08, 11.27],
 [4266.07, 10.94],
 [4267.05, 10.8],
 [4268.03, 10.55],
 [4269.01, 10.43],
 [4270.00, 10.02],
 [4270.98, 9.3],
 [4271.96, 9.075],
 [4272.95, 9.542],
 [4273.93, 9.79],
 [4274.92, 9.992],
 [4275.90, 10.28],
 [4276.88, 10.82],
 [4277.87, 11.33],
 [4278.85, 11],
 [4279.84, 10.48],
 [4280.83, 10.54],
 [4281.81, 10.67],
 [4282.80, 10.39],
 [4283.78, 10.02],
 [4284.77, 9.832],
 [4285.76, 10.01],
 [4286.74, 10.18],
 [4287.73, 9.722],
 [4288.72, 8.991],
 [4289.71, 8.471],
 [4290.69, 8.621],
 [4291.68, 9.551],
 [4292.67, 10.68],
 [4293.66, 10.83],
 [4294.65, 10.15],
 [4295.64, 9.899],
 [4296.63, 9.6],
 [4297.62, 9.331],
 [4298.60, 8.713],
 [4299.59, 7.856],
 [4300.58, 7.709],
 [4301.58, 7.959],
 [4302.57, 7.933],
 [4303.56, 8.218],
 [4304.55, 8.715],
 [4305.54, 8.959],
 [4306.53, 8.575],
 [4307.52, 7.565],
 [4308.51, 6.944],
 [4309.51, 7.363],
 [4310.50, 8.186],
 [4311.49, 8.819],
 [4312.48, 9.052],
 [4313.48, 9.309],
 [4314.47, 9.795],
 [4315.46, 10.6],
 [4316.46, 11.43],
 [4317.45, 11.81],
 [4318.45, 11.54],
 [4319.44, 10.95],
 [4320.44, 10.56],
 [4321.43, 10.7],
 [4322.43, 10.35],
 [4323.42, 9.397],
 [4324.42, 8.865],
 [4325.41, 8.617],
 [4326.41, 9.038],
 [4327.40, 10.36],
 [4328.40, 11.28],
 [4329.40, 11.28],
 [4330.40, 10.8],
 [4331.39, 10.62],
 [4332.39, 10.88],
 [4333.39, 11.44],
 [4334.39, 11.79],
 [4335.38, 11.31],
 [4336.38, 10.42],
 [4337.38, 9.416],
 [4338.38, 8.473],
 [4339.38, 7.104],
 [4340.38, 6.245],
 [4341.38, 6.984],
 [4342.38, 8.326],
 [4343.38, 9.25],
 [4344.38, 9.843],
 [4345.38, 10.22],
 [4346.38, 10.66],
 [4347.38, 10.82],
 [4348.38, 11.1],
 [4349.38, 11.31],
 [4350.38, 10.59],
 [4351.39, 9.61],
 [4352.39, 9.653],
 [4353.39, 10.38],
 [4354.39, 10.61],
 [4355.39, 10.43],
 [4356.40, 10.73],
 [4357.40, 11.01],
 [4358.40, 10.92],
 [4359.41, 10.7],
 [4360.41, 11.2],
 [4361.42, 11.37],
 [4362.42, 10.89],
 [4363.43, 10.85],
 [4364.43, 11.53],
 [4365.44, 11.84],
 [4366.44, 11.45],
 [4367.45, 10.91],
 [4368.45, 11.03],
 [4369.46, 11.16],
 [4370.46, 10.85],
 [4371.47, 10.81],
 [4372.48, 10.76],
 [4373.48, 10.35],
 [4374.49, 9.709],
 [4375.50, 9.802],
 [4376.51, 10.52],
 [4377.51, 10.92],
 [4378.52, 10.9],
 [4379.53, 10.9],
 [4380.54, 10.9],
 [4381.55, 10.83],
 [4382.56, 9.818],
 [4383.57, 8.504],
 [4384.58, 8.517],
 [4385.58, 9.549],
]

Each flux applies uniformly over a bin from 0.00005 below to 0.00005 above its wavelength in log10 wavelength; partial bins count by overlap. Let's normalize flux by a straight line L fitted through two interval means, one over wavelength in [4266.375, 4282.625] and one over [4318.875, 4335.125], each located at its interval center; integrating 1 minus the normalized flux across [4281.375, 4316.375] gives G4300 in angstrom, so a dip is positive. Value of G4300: 4.1 angstrom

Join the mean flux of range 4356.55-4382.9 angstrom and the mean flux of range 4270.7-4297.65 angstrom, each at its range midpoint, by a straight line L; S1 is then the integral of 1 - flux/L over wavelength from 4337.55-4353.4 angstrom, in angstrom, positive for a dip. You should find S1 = 1.83 angstrom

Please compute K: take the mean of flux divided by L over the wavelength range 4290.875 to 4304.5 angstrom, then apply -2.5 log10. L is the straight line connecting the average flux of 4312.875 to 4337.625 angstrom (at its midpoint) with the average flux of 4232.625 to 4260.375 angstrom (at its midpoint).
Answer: 0.16 mag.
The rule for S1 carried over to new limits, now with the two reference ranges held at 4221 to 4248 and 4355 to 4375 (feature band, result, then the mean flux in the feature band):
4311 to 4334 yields 0.9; 10.3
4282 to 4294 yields 0.9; 9.78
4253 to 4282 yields -0.2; 10.6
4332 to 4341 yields 1.0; 9.62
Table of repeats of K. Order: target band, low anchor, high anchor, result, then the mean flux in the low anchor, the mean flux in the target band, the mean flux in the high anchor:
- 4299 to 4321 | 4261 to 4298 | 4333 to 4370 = 0.13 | 10.2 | 9.09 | 10.3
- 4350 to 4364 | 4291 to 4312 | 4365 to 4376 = -0.03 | 8.74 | 10.6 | 10.8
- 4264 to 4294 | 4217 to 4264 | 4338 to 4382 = 0.03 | 10.5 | 10.2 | 10.3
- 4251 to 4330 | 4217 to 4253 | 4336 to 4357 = 0.01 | 10.4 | 9.91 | 9.63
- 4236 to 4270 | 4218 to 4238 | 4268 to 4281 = -0.04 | 10.3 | 10.6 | 10.2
